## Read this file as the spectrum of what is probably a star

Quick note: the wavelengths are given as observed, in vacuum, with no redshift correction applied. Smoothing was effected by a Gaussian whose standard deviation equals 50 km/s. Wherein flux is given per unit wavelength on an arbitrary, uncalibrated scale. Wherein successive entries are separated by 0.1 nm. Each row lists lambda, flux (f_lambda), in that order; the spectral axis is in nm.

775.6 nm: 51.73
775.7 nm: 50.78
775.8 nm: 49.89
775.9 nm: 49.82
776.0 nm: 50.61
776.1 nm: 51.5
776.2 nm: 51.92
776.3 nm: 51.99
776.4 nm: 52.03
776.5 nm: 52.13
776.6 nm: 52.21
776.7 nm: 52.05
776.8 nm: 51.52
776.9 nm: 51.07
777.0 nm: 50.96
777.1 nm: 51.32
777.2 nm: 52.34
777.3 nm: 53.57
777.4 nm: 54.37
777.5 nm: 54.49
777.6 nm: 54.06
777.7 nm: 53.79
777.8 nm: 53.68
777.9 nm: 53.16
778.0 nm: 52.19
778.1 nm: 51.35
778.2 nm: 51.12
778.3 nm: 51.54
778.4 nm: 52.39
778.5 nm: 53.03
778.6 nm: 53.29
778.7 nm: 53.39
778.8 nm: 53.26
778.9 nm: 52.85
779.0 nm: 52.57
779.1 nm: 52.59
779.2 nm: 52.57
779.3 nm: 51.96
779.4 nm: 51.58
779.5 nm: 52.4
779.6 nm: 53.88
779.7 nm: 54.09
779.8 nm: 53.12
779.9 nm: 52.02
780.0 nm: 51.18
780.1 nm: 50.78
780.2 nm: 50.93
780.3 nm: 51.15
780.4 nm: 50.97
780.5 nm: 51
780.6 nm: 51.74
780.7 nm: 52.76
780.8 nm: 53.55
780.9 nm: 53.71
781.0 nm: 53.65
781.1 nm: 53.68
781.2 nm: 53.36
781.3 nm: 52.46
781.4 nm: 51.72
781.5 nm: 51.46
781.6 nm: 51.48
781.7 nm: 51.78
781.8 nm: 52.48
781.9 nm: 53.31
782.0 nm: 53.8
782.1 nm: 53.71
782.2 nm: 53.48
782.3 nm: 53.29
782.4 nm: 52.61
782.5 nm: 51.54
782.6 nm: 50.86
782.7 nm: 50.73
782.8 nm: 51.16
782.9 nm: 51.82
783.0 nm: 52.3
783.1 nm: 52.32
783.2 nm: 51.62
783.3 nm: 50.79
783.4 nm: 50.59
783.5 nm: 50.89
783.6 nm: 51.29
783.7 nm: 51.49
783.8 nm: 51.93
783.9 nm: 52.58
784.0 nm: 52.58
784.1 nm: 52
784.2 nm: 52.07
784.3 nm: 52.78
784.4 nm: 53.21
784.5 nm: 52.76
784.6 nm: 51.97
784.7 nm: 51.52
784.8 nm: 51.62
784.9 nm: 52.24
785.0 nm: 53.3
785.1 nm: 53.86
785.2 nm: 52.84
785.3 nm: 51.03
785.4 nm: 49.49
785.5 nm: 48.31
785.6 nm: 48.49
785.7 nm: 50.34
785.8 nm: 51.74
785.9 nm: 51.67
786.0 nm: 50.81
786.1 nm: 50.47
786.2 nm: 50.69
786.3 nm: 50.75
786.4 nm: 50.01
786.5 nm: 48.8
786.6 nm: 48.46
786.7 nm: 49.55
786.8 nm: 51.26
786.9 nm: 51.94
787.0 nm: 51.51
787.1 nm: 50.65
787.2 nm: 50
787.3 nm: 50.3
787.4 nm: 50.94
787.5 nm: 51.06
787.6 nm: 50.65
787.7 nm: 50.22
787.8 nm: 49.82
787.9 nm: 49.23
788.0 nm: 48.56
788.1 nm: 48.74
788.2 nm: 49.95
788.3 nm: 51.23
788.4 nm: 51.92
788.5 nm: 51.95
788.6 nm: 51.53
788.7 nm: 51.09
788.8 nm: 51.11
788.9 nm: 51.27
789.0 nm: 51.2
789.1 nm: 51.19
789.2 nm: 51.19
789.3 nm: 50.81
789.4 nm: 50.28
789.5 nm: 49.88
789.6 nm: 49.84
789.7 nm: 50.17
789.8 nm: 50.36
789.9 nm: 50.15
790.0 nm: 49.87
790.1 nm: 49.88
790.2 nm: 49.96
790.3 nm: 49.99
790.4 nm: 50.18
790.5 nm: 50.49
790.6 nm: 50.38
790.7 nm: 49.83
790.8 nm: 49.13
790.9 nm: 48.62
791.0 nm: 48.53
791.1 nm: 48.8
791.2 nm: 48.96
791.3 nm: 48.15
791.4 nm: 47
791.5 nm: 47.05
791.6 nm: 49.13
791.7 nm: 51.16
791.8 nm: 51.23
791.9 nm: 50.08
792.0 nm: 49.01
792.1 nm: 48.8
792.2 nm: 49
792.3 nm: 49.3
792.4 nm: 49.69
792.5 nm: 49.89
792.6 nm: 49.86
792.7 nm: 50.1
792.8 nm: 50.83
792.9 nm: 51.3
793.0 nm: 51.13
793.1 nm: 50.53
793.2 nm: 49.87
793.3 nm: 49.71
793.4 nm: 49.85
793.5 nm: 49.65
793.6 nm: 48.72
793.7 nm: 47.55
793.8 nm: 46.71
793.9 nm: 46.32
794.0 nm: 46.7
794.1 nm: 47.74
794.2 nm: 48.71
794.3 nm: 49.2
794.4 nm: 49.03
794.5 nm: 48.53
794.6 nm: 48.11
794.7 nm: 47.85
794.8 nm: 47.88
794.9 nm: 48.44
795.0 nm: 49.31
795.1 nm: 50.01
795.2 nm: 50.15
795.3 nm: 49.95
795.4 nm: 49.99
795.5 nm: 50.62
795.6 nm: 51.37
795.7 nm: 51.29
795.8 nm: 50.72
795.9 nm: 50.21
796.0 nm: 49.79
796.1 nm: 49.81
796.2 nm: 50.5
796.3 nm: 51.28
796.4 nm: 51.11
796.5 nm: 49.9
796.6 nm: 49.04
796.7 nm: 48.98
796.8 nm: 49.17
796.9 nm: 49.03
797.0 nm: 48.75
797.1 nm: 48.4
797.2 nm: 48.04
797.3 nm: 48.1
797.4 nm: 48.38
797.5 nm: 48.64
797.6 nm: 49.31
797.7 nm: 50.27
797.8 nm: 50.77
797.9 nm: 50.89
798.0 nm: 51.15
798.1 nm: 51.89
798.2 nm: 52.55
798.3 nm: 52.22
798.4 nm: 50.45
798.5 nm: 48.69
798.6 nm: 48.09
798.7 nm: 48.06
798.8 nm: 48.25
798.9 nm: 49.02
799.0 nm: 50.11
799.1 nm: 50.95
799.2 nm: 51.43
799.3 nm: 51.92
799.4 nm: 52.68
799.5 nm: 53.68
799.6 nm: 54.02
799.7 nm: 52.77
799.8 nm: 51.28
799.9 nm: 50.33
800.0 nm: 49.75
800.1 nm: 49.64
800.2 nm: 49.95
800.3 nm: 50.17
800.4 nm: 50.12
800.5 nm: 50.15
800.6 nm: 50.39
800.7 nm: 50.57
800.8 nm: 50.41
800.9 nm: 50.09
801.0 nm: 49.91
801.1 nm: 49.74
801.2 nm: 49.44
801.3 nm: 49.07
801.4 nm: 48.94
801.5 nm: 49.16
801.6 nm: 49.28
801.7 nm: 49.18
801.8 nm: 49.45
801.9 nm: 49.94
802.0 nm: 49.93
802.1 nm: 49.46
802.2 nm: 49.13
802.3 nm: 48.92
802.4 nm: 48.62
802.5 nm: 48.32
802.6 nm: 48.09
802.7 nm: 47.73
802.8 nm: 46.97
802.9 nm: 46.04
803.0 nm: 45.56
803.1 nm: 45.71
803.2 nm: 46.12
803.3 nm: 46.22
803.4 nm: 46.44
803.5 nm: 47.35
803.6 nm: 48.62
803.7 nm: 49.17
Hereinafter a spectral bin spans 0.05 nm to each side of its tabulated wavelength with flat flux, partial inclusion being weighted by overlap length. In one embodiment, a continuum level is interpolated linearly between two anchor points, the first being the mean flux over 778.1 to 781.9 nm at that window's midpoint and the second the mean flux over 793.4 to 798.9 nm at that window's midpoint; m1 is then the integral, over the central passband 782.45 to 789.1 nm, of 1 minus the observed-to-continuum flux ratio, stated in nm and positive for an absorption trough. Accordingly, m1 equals 0.03 nm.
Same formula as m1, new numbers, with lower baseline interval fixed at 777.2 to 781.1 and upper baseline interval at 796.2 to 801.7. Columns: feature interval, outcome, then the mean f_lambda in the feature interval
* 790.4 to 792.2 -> 0.066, 49.2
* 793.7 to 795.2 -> 0.073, 48.2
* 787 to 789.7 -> 0.047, 50.6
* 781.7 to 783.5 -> 0.003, 52.1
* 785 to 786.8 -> 0.043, 50.5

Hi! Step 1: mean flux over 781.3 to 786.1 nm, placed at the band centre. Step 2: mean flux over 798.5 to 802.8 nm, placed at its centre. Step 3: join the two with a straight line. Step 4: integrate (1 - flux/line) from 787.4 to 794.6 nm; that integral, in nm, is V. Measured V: 0.182 nm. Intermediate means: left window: 51.8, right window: 49.9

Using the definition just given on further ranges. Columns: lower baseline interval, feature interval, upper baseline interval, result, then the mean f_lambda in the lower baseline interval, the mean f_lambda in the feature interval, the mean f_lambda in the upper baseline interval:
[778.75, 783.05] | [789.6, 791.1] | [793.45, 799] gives 0.02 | 52.4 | 49.8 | 49.4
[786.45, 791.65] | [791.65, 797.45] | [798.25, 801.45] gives 0.09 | 50.1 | 49.4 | 50.4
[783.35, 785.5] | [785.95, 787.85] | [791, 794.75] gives 0.02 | 51.9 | 50.4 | 49.1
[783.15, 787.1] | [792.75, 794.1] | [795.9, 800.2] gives 0.04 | 51.3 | 49.1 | 50.2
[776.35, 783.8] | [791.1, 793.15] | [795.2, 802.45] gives 0.05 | 52.3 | 49.6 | 50.1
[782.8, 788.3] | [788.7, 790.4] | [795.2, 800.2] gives 0.01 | 51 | 50.5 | 50.3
